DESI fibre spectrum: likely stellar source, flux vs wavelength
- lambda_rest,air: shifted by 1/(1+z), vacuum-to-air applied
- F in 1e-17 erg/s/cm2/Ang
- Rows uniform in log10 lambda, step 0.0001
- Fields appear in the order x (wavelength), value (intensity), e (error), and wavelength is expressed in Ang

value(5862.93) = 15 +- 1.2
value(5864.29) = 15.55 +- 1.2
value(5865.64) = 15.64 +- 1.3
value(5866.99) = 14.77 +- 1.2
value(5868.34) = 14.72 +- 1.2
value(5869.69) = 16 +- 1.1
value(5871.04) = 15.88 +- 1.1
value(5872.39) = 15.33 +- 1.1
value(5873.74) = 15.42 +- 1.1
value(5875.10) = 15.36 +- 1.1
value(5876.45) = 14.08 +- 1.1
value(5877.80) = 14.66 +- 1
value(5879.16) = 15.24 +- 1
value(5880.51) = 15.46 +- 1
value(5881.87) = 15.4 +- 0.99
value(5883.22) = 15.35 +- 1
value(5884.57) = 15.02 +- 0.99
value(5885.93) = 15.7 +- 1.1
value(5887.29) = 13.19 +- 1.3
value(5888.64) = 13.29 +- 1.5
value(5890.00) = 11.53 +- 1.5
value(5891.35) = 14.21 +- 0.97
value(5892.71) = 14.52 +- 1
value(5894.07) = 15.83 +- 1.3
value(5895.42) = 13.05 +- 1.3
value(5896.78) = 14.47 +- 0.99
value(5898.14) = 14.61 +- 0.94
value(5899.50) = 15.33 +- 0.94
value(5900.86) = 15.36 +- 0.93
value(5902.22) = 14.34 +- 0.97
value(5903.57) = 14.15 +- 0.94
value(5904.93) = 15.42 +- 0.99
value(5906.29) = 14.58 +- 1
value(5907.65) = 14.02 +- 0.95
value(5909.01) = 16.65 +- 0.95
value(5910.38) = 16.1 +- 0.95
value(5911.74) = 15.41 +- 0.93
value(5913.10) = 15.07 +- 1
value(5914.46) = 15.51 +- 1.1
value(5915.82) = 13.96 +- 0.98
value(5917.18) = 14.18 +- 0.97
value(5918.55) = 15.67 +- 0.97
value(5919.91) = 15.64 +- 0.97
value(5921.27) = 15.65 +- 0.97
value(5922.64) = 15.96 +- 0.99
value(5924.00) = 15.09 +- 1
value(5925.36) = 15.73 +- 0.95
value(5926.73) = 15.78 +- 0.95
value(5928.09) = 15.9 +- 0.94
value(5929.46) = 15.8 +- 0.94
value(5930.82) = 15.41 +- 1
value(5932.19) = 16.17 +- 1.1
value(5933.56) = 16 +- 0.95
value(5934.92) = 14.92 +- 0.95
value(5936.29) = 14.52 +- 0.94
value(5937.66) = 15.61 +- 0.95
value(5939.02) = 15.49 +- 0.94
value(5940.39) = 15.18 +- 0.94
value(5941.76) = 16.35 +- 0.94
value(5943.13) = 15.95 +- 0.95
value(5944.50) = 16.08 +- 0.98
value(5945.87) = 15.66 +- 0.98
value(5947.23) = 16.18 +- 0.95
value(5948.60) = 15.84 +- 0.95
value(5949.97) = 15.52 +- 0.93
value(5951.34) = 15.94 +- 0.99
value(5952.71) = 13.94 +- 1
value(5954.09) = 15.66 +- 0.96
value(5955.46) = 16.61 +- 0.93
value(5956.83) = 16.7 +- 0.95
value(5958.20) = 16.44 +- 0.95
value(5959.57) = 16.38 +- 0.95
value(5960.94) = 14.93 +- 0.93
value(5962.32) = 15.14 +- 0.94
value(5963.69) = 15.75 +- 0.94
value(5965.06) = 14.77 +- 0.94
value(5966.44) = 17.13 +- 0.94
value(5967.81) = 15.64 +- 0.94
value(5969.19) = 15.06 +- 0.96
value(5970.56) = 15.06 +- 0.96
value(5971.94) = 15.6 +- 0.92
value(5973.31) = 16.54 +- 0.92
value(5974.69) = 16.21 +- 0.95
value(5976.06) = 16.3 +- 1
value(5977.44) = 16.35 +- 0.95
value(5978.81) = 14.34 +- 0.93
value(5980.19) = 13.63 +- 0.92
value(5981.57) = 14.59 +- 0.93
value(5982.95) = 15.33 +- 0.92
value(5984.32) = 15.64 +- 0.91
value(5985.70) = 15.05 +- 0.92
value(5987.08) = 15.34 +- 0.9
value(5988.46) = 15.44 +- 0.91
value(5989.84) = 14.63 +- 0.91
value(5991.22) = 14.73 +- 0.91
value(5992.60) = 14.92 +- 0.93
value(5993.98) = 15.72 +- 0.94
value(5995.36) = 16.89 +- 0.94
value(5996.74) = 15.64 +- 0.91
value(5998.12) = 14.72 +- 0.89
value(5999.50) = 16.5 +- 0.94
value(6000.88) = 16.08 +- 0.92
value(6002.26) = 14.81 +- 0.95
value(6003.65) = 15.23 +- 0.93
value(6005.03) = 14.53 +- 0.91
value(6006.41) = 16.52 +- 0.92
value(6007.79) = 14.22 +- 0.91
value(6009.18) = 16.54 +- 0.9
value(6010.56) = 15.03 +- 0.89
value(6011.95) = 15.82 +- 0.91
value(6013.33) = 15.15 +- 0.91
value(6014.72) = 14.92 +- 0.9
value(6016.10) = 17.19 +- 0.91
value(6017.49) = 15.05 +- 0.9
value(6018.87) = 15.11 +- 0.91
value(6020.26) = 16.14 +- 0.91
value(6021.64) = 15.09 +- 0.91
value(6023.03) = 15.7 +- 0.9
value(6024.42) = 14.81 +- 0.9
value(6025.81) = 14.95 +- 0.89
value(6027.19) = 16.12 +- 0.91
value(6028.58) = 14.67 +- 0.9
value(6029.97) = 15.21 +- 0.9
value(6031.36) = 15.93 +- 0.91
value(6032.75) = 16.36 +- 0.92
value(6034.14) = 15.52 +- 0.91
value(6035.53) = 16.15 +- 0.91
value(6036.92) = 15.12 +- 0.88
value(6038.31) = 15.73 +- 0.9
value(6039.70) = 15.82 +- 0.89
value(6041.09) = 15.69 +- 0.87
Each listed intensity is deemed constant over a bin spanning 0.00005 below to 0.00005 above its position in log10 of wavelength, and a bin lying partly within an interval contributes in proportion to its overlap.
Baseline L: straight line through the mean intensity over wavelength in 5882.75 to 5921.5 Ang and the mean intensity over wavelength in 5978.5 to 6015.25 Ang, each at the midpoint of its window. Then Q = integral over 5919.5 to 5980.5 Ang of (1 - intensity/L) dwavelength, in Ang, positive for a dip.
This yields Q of -2.7 Ang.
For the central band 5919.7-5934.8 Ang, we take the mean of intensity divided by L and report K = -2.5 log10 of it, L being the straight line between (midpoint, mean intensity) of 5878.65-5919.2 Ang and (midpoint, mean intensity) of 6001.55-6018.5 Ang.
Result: -0.06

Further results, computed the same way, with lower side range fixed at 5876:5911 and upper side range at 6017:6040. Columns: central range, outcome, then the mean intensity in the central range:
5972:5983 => -0.02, 15.4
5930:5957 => -0.05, 15.7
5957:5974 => -0.04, 15.7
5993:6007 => -0.02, 15.6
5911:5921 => -0.02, 15.1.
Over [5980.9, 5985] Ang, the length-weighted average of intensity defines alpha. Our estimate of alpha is 15.2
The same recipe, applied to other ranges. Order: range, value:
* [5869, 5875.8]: 15.6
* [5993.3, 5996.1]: 16.3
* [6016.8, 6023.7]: 15.4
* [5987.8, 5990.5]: 15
